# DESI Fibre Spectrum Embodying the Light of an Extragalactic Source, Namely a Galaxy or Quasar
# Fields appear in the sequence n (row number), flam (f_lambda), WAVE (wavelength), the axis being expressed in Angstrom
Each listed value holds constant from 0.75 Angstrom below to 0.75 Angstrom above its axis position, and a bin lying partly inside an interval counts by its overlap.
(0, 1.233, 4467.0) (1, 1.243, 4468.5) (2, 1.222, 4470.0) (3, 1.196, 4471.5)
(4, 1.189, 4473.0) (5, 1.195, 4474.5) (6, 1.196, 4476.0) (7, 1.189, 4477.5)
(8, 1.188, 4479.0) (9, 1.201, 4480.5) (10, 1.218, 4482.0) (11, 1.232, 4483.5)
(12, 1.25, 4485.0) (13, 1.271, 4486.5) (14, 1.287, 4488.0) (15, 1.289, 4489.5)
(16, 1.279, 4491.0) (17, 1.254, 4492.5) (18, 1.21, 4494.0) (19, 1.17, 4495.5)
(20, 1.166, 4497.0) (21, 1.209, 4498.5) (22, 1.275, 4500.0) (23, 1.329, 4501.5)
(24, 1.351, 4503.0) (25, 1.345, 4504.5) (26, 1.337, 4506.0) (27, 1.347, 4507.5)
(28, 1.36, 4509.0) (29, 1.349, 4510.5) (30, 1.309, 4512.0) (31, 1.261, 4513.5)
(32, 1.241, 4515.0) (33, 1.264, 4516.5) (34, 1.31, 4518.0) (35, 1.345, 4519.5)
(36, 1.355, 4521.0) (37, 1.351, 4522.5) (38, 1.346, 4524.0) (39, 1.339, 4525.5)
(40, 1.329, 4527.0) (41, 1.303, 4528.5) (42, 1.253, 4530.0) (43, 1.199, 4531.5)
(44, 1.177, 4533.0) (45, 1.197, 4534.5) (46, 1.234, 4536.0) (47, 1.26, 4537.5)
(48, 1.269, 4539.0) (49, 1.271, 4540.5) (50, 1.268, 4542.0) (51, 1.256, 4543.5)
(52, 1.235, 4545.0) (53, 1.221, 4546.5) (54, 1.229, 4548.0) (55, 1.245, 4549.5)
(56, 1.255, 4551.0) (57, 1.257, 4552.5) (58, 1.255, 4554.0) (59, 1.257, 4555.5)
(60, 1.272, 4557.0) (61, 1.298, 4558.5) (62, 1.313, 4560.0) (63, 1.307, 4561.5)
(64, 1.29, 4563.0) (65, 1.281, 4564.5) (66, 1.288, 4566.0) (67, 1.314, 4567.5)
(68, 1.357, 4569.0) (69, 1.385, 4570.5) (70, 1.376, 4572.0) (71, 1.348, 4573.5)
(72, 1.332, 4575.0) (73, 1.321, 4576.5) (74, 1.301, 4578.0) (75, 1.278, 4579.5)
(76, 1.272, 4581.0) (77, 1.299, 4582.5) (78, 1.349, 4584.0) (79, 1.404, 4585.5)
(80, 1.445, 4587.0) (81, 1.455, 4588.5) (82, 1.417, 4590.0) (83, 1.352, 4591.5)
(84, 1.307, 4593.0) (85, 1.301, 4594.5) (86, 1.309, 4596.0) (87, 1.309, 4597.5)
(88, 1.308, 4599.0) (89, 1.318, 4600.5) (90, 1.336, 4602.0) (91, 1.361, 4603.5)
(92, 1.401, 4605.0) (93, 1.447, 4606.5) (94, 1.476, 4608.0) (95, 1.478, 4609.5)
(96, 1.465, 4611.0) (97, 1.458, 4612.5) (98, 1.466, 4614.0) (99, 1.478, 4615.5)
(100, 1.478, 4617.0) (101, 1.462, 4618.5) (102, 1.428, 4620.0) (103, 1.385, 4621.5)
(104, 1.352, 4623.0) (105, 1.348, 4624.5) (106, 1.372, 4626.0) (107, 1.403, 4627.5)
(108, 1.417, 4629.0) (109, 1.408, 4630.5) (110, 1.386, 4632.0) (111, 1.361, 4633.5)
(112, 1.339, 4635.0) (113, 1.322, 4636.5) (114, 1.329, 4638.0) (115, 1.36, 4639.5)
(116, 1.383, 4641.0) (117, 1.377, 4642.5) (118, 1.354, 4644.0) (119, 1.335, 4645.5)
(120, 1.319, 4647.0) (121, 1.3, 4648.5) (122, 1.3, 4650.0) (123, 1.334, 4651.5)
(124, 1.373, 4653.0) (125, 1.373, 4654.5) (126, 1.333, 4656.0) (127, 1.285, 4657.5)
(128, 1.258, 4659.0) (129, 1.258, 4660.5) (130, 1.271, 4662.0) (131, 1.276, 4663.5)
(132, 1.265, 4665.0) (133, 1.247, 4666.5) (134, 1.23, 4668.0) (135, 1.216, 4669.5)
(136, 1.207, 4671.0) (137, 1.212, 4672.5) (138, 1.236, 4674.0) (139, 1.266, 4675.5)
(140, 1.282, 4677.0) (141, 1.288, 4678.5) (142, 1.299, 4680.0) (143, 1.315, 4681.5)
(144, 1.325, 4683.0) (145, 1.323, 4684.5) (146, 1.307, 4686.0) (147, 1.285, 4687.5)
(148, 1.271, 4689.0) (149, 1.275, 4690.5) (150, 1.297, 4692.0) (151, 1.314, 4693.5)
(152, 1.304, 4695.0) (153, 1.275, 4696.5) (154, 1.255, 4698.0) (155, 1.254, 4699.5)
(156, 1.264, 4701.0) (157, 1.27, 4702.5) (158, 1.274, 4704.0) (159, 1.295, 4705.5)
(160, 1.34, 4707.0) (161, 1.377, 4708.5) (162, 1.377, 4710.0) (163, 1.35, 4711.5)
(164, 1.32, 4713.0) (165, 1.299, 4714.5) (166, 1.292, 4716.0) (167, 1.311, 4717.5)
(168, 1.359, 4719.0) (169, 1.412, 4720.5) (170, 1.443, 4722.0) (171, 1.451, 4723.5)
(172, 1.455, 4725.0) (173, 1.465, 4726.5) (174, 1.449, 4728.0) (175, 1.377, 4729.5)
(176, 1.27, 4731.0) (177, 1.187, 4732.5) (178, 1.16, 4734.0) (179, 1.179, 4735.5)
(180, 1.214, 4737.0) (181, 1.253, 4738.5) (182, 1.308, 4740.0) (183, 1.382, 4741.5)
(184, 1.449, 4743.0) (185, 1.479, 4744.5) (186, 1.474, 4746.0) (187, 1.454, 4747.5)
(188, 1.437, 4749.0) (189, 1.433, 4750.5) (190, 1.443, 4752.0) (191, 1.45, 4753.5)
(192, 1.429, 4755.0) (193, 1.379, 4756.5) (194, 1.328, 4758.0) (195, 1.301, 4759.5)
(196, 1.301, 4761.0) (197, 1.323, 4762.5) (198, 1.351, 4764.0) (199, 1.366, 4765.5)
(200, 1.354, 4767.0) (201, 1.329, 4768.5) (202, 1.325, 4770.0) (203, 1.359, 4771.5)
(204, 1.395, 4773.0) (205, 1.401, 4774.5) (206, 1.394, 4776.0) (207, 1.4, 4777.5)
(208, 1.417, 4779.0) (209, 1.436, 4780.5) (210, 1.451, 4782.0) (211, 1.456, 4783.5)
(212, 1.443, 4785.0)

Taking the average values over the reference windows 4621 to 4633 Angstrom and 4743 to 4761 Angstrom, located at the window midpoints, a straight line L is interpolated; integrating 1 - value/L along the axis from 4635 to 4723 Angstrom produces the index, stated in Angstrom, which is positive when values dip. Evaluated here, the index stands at 5.75 Angstrom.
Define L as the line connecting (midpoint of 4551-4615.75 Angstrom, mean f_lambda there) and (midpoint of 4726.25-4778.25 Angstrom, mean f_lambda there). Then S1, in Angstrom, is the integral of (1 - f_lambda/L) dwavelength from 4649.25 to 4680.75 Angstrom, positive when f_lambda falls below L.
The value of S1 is 1.8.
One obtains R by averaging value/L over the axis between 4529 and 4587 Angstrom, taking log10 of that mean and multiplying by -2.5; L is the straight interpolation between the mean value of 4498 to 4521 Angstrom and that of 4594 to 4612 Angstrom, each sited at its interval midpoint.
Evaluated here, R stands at 0.05 mag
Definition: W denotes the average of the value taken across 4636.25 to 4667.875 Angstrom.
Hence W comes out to 1.31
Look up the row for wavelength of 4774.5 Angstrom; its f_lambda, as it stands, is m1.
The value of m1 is 1.401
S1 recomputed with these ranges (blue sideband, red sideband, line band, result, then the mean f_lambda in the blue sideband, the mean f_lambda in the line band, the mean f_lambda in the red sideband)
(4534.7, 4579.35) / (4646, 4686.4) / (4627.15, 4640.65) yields -0.88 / 1.28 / 1.37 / 1.29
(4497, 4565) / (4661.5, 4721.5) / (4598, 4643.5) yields -3.84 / 1.28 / 1.4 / 1.29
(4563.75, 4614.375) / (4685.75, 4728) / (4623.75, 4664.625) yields 0.24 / 1.36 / 1.34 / 1.33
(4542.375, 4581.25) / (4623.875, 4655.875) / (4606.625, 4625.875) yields -1.46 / 1.29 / 1.44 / 1.36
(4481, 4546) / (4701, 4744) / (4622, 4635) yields -0.71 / 1.28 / 1.38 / 1.33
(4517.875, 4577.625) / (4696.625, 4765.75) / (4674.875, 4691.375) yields 0.47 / 1.29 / 1.29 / 1.35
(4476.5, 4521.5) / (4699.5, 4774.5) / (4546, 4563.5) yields 0.33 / 1.27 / 1.27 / 1.35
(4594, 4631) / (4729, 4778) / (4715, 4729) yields -0.39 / 1.4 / 1.4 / 1.35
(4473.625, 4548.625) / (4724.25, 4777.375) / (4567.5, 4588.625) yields -0.88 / 1.27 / 1.35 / 1.36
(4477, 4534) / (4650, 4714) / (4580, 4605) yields -1.25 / 1.28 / 1.35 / 1.29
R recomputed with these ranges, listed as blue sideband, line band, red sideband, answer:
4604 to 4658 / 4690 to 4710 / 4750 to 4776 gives 0.066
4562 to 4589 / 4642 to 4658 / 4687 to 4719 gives -0.015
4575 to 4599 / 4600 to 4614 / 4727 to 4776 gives -0.061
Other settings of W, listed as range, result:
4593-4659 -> 1.37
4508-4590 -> 1.3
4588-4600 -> 1.34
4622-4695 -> 1.31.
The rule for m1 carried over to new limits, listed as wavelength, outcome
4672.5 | 1.212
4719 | 1.359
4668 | 1.23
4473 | 1.189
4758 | 1.328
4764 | 1.351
